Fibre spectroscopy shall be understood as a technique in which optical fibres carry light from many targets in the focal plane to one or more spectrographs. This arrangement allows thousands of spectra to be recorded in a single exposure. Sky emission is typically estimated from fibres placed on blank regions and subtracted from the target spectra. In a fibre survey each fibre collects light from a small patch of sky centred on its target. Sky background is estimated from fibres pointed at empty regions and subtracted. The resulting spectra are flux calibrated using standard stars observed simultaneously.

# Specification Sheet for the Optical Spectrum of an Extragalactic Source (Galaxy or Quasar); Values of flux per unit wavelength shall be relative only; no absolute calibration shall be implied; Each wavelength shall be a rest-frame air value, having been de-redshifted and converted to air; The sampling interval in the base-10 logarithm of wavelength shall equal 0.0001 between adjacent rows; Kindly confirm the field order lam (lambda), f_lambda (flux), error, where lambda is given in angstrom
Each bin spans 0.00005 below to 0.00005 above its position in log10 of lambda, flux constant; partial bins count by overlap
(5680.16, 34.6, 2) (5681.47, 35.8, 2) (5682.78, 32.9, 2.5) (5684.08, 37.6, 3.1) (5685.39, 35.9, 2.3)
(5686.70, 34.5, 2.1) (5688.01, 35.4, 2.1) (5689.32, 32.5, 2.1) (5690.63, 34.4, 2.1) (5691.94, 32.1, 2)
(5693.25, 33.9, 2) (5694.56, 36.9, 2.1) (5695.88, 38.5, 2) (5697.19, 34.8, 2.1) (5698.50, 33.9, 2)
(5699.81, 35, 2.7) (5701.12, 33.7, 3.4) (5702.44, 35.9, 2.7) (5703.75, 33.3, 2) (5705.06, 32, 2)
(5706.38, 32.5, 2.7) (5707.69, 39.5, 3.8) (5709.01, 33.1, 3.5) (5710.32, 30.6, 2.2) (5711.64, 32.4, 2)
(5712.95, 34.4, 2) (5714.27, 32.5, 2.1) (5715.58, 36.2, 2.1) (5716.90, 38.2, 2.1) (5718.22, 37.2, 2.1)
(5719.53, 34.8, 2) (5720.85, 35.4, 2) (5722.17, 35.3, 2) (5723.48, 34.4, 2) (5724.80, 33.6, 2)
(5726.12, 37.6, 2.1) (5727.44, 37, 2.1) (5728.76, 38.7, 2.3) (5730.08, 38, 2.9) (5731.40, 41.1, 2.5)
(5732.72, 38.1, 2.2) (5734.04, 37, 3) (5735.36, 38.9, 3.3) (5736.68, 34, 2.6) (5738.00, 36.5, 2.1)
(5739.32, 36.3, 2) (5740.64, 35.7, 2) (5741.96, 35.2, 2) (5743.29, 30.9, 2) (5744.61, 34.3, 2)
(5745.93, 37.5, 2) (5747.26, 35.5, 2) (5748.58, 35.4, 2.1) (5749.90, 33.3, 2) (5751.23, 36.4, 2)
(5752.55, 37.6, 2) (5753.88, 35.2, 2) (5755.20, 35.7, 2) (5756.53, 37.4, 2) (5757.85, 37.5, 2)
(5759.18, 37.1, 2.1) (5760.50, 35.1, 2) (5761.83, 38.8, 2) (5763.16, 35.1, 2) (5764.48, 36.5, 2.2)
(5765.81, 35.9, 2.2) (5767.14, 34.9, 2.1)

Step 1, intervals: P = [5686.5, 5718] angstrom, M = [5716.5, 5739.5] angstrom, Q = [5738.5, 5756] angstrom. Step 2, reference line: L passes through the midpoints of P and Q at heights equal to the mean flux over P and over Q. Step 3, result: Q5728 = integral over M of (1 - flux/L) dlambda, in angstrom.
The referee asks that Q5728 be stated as -1.20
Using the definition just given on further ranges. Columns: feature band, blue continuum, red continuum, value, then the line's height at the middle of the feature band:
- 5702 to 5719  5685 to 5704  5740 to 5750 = 0.2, 34.7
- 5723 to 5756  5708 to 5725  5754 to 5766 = -0.5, 35.6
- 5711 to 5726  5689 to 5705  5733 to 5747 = 0.0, 35.1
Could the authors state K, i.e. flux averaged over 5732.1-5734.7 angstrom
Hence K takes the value 37.5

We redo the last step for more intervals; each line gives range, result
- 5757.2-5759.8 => 37.2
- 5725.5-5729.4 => 37.7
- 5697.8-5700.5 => 34.5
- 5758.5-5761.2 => 36.1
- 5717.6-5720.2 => 36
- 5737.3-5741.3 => 36.2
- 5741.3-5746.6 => 34.4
